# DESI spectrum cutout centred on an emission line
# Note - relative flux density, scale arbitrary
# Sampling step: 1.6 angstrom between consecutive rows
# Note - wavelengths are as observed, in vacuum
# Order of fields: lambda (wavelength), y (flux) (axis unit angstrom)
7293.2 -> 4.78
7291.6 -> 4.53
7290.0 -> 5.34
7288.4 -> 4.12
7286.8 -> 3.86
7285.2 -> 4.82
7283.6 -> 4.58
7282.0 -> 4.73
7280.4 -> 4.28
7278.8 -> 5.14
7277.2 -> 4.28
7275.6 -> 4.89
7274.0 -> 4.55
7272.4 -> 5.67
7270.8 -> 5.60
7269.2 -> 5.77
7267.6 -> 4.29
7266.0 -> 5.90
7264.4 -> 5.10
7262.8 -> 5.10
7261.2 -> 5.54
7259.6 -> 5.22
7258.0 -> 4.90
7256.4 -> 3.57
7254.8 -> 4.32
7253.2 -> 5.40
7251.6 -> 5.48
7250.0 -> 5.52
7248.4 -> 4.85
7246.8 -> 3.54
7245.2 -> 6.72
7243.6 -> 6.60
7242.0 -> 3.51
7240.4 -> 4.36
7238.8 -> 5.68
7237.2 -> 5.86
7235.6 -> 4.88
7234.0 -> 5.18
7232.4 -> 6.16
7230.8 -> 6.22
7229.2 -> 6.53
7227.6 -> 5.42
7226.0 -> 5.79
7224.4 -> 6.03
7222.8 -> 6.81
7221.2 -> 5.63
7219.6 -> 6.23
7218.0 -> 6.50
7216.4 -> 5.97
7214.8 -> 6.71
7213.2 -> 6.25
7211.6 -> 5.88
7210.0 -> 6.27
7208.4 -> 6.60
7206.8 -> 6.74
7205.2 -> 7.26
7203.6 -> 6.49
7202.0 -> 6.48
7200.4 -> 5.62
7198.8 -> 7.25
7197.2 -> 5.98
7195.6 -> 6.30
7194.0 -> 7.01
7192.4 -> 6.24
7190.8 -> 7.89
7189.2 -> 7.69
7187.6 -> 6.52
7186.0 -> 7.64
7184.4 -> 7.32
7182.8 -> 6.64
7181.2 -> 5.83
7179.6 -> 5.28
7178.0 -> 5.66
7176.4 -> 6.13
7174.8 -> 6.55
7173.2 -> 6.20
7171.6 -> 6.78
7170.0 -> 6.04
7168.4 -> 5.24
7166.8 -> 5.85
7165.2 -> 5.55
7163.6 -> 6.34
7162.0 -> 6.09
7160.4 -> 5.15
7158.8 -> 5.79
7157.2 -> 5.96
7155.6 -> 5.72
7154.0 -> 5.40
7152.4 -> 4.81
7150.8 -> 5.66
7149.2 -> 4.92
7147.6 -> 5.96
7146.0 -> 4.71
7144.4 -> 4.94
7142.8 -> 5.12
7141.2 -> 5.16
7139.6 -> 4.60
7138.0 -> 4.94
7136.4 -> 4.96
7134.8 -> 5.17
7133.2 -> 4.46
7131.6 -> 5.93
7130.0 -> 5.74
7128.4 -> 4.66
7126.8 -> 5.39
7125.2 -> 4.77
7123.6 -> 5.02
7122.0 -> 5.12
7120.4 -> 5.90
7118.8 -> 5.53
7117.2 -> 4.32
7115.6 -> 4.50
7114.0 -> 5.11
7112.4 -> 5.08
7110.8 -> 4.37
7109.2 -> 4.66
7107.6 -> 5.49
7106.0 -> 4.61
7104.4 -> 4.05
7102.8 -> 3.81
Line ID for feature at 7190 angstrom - Mg II 2798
